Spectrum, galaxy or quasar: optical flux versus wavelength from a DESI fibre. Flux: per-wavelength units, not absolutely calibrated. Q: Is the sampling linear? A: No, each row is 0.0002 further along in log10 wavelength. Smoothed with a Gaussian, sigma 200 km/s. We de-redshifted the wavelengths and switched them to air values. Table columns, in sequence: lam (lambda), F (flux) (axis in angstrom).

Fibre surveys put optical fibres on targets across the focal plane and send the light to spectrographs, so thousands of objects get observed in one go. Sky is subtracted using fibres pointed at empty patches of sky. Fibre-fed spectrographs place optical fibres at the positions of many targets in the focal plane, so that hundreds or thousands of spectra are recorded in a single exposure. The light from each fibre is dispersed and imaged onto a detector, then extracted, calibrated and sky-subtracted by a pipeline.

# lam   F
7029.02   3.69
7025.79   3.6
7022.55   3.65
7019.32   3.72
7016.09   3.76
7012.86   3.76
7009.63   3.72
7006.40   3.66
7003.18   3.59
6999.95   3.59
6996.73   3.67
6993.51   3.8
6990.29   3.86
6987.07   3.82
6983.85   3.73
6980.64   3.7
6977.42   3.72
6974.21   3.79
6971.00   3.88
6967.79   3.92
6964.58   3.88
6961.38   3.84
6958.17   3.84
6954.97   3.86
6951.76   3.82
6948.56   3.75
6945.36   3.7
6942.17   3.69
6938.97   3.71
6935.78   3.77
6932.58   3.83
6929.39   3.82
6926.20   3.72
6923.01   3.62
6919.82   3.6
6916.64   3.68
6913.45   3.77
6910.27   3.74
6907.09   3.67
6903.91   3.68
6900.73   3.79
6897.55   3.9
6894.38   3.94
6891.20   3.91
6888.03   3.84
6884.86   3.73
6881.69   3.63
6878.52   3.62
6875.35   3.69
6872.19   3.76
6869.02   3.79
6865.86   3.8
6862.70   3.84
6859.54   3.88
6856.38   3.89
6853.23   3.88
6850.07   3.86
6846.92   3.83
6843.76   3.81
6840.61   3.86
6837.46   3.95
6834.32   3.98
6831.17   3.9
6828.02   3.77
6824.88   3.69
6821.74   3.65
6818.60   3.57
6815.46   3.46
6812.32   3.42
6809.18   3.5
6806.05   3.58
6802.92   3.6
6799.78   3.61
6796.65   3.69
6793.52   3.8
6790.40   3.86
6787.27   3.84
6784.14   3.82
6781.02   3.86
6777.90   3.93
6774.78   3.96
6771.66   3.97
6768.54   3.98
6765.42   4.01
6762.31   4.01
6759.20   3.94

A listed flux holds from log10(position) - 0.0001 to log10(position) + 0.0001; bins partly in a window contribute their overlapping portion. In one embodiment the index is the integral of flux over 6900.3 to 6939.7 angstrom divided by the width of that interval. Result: 3.72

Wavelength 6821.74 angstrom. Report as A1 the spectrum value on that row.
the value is 3.65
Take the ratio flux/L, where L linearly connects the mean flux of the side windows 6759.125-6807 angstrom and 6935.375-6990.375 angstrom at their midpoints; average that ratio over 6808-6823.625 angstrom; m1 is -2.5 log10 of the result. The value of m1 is 0.09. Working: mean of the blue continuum 3.84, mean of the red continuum 3.79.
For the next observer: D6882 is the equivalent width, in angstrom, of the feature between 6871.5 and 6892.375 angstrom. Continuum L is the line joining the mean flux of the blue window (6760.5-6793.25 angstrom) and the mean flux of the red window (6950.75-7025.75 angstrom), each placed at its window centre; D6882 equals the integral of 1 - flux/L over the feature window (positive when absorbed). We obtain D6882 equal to 0.57 angstrom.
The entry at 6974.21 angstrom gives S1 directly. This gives 3.79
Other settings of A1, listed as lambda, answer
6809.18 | 3.5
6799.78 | 3.61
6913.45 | 3.77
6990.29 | 3.86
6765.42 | 4.01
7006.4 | 3.66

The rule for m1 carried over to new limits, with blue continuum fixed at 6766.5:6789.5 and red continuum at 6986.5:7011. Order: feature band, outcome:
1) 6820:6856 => 0.01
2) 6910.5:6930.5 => 0.02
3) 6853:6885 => 0.02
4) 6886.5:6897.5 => -0.03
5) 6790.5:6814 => 0.08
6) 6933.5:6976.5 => -0.02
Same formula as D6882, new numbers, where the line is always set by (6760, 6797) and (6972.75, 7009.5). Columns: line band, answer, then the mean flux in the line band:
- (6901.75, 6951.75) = 0.7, 3.72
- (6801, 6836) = 2.0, 3.65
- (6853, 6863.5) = -0.1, 3.88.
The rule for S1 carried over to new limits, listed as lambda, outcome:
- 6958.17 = 3.84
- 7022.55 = 3.65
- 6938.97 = 3.71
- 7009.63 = 3.72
